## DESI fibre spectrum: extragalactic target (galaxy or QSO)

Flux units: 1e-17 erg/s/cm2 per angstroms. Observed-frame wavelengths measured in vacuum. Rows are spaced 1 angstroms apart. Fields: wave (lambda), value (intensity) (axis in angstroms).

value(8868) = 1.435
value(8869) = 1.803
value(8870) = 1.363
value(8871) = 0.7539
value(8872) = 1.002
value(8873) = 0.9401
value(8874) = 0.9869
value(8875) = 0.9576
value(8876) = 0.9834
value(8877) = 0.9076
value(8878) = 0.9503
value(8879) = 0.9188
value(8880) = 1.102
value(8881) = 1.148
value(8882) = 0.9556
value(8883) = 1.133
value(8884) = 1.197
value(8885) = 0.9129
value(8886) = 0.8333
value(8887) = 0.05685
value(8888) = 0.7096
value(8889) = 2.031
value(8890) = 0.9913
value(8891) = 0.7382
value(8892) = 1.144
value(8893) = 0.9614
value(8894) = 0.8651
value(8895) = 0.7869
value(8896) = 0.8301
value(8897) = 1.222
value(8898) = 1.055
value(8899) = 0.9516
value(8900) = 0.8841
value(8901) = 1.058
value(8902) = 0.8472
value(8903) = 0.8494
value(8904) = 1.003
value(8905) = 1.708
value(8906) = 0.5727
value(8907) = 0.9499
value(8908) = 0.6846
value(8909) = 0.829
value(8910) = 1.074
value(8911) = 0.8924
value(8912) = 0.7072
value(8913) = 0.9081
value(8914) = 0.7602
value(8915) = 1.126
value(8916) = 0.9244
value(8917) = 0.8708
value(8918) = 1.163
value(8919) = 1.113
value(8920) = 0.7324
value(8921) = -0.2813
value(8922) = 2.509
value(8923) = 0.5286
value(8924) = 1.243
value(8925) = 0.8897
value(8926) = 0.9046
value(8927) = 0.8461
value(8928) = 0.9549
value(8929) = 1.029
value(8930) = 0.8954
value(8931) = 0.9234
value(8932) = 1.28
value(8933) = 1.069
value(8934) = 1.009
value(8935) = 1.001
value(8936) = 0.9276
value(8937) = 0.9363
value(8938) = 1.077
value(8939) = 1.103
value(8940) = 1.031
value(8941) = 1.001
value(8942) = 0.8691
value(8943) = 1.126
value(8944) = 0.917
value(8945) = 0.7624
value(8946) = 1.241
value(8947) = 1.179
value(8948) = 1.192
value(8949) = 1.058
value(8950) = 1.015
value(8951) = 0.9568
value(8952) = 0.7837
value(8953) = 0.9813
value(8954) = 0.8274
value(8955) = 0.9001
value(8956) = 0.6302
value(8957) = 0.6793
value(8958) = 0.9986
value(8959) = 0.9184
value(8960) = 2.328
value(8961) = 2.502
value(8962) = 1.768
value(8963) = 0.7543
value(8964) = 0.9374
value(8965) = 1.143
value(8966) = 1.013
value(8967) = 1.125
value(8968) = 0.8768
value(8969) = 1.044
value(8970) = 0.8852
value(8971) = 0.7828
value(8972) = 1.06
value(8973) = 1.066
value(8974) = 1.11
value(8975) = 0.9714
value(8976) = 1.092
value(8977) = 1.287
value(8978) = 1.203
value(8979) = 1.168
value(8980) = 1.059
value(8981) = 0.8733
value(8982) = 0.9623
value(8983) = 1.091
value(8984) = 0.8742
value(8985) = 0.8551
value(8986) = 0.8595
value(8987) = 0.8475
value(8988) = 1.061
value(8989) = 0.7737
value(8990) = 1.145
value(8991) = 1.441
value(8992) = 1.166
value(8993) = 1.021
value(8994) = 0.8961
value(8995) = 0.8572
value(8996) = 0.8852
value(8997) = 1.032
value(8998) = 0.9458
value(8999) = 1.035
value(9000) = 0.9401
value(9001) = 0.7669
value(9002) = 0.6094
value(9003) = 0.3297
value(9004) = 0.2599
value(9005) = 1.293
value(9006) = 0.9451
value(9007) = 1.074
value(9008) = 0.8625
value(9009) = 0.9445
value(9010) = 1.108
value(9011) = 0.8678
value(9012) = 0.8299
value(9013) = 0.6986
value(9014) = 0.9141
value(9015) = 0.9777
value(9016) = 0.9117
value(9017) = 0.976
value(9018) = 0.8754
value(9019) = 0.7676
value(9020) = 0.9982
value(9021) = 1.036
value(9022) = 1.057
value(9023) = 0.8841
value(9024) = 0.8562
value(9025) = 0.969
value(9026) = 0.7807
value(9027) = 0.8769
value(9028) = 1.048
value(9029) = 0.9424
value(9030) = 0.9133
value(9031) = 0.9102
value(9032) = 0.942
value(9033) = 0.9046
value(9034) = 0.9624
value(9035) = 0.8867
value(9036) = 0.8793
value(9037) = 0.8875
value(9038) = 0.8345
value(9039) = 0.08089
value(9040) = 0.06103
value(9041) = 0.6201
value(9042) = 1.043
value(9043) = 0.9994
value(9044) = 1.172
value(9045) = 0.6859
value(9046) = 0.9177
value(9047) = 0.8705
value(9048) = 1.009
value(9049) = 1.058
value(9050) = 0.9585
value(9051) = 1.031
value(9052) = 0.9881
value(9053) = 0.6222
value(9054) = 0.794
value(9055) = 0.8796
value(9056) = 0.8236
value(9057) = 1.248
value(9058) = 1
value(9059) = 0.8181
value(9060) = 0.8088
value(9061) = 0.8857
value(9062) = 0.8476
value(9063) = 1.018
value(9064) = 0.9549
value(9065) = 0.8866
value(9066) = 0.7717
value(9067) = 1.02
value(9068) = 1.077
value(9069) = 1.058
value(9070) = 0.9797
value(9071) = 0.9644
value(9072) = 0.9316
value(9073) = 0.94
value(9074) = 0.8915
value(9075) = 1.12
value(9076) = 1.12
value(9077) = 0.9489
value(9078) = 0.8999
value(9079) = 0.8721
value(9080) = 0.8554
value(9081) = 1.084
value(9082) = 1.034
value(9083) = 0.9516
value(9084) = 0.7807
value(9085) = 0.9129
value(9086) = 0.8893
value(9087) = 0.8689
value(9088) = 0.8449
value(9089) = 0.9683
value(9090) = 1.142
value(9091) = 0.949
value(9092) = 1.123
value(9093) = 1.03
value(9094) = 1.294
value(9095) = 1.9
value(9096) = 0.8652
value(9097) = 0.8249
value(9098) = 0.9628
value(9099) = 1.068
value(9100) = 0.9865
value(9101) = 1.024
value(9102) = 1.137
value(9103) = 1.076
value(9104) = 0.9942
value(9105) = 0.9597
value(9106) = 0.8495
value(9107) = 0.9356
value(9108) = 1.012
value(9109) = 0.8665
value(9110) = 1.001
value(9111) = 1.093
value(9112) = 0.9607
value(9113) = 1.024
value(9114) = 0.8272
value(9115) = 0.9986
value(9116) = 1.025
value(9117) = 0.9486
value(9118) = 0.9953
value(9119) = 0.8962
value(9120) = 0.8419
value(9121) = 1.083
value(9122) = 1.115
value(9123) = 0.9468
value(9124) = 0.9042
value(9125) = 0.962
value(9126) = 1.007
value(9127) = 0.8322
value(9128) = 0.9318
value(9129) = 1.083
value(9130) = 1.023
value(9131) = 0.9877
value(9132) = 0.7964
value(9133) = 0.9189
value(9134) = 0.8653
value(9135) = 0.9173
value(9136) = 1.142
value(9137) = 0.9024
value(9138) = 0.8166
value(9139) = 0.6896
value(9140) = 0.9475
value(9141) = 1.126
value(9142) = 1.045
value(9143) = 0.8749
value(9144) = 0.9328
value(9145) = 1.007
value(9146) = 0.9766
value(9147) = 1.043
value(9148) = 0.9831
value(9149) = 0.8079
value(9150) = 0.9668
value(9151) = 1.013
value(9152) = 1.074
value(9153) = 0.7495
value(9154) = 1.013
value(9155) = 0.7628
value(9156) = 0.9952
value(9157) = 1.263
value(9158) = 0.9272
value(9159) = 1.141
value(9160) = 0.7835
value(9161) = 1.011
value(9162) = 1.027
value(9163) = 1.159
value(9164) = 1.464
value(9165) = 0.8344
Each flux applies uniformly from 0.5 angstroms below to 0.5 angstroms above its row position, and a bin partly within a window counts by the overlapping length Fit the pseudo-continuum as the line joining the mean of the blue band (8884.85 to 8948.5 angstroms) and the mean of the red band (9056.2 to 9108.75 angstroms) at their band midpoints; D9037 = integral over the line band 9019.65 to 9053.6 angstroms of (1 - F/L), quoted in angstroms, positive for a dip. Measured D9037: 3.8 angstroms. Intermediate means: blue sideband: 0.968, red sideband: 0.987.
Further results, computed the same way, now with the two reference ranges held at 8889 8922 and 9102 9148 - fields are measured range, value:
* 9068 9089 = 0.2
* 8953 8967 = -3.3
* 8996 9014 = 1.8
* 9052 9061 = 0.7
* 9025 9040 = 2.0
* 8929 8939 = -0.8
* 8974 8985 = -1.2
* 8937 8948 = -1.0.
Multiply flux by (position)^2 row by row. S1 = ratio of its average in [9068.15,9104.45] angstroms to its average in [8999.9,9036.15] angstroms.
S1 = 1.16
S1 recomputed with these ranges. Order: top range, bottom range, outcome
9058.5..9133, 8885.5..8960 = 1.05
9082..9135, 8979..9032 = 1.09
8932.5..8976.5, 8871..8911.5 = 1.12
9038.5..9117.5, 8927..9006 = 0.96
